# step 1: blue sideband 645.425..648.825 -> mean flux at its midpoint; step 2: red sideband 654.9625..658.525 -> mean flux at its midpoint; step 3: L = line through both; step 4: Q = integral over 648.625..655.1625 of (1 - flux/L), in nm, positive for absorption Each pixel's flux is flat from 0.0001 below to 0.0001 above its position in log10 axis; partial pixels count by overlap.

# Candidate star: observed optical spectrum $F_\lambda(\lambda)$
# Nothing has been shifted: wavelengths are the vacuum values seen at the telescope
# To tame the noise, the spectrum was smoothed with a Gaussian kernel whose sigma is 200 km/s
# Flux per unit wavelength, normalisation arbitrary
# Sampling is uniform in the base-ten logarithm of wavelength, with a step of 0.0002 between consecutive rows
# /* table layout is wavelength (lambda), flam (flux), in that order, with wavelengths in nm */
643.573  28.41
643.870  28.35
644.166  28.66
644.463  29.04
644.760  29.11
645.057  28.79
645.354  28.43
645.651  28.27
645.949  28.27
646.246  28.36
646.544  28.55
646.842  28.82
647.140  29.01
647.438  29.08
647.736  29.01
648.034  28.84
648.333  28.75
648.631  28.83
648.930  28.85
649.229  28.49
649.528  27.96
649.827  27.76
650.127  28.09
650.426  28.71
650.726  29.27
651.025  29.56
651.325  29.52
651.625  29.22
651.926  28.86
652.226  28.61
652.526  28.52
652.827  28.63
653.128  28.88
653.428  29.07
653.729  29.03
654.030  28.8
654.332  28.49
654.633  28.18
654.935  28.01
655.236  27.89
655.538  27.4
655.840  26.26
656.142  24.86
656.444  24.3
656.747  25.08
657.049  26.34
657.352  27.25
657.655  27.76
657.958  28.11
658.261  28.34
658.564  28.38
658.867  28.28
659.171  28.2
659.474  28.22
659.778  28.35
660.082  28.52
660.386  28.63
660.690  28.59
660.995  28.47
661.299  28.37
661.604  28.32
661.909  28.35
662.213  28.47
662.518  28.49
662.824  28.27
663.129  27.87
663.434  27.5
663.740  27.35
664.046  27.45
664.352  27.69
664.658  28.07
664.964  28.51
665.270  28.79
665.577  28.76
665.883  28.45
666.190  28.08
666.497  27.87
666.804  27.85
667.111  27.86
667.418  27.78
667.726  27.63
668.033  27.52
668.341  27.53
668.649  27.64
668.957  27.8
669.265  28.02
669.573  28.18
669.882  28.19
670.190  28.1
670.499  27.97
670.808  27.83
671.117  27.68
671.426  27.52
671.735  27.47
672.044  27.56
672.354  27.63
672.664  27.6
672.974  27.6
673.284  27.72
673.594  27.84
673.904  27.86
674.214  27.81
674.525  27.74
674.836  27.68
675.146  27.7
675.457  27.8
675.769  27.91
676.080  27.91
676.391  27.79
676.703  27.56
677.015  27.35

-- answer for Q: -0.22 nm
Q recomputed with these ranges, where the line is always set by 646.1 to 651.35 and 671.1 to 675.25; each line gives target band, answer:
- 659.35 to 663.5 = -0.02 nm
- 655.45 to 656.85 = 0.14 nm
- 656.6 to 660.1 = 0.07 nm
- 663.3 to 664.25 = 0.02 nm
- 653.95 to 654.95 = 0.00 nm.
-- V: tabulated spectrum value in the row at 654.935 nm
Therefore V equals 28.01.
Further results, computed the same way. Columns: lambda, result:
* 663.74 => 27.35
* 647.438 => 29.08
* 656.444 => 24.3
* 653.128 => 28.88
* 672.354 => 27.63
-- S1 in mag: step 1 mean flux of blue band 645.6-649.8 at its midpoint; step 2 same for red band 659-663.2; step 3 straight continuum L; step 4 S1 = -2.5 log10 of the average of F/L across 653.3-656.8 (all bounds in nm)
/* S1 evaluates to 0.05 mag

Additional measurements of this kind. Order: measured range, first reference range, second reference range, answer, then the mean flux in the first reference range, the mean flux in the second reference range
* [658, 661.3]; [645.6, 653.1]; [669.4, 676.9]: 0.00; 28.7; 27.8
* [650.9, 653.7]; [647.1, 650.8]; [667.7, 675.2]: -0.02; 28.6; 27.8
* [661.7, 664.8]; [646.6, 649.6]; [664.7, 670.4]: 0.01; 28.8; 28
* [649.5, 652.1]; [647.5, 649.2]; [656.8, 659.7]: -0.01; 28.8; 27.8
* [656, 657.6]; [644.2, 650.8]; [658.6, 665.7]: 0.11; 28.6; 28.2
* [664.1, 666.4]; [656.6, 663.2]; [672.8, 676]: -0.01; 28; 27.8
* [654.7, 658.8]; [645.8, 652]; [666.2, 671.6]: 0.06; 28.8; 27.8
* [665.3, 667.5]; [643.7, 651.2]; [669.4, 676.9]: -0.01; 28.7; 27.8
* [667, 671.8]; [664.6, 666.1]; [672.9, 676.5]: 0.02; 28.5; 27.8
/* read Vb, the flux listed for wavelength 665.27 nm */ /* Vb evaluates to 28.79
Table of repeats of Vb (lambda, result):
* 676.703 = 27.56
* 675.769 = 27.91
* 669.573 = 28.18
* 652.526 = 28.52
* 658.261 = 28.34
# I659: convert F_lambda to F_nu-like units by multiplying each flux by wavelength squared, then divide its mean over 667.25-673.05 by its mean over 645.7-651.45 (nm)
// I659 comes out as 1.03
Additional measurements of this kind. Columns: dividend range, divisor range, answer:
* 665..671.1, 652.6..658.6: 1.06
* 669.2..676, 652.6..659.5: 1.06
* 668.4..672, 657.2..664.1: 1.02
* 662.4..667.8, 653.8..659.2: 1.05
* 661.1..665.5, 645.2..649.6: 1.03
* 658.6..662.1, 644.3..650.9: 1.03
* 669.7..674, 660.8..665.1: 1.02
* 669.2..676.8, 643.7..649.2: 1.05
